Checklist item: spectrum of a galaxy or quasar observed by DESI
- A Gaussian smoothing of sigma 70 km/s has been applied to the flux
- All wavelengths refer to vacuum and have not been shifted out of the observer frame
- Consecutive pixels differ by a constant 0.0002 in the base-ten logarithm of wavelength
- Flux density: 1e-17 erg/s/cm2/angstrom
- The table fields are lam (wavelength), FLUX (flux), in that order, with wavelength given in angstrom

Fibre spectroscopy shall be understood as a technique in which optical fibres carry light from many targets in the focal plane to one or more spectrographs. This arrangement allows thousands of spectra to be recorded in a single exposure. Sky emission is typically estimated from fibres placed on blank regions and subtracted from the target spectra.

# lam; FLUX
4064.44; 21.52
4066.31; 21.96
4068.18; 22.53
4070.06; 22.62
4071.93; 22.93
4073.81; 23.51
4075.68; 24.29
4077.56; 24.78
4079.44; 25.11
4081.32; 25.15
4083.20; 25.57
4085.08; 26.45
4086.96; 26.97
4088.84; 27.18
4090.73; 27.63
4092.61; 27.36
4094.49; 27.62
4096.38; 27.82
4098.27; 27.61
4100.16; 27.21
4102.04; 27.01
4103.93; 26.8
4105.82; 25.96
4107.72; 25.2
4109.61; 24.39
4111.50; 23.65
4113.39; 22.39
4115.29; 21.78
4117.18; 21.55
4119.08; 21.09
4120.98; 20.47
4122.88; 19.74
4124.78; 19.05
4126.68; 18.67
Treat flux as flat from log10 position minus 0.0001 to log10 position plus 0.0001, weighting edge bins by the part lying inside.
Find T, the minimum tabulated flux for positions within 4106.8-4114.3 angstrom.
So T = 22.39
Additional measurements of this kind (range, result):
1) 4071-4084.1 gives 22.93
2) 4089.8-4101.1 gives 27.21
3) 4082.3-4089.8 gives 25.57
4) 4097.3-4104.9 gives 26.8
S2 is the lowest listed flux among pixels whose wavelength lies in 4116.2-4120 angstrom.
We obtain 21.09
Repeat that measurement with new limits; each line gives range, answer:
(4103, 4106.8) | 25.96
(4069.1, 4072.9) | 22.62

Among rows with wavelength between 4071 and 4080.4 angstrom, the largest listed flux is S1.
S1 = 25.11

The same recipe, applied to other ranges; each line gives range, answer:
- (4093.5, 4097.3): 27.82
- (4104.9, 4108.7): 25.96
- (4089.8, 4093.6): 27.63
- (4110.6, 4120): 23.65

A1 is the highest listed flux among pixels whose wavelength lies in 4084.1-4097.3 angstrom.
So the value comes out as 27.82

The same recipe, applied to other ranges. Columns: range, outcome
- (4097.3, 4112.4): 27.61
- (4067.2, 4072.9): 22.93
